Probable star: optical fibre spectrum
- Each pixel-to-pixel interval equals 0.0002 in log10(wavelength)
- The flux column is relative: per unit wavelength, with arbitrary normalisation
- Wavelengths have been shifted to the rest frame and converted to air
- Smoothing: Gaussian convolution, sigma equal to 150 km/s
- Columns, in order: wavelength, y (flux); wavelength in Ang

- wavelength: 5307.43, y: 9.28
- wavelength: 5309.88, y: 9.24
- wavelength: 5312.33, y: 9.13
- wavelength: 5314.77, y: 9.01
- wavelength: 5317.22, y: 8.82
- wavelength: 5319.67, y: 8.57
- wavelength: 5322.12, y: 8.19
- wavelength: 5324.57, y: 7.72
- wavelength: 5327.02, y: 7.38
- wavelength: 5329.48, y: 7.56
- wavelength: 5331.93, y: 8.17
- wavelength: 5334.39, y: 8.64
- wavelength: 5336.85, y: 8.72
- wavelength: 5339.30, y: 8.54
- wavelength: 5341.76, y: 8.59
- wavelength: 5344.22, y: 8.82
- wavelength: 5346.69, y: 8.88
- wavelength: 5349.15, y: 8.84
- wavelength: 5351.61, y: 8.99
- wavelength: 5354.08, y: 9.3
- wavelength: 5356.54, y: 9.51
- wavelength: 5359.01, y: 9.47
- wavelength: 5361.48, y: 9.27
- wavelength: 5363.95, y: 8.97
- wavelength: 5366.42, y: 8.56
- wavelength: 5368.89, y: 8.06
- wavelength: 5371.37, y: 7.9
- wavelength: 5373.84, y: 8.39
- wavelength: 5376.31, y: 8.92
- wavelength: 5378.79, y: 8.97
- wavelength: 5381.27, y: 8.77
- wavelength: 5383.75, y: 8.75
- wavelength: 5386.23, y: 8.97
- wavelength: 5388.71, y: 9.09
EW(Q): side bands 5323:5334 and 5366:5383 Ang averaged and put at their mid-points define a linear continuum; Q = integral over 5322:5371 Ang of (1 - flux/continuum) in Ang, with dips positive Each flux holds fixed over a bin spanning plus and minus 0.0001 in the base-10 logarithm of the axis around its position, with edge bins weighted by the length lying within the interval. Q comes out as -3.2 Ang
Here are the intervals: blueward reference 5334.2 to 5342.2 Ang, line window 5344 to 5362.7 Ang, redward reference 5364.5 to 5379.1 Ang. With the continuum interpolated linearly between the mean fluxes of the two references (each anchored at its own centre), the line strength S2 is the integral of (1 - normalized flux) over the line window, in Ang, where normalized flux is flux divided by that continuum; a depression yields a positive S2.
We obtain -1.3 Ang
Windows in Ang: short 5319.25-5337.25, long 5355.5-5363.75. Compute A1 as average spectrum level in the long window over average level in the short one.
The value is 1.16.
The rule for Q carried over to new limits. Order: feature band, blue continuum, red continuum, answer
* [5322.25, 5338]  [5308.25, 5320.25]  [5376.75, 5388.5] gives 1.6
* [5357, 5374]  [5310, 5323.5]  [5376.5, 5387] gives 0.2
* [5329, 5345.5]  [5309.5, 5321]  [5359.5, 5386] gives 0.7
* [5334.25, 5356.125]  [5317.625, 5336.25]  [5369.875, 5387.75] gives -1.5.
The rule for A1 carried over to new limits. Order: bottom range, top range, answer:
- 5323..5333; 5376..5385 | 1.15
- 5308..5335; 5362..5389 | 1.03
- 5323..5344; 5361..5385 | 1.05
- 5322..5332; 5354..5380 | 1.14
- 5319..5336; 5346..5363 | 1.14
